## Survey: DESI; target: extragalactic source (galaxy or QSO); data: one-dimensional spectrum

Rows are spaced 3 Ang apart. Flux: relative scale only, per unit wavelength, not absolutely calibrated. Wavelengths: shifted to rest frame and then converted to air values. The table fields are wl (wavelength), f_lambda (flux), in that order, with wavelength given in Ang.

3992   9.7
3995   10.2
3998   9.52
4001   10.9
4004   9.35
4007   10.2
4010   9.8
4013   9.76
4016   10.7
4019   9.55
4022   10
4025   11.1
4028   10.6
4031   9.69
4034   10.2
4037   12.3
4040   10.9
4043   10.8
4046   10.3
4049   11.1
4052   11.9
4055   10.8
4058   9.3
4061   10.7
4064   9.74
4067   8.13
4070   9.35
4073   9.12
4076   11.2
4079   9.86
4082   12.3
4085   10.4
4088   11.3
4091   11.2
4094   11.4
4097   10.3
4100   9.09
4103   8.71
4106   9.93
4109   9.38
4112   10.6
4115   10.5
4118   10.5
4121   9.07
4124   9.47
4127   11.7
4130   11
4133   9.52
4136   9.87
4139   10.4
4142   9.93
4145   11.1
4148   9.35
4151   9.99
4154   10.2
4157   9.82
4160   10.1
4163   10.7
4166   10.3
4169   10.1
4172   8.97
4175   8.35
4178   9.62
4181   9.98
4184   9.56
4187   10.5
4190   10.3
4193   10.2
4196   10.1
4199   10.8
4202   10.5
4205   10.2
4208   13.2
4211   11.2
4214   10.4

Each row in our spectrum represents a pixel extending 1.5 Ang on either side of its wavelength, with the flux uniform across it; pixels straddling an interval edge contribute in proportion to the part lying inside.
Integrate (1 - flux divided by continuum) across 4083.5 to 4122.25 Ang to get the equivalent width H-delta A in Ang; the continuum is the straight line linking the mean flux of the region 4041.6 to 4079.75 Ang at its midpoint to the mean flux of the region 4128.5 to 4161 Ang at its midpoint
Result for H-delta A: -0.2 Ang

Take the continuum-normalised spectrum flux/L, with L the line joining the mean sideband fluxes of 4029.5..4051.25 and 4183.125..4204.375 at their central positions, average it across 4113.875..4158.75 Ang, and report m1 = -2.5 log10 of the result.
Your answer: 0.03 mag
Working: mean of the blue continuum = 10.8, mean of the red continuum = 10.3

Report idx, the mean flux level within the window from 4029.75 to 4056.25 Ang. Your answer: 10.9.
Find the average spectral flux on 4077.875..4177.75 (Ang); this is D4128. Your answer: 10.2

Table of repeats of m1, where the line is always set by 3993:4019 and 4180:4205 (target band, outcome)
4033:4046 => -0.097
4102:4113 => 0.053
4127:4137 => -0.022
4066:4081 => 0.047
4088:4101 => -0.054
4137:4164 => 0.003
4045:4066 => -0.044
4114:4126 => 0.024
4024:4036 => -0.042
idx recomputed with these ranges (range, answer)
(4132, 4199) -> 9.97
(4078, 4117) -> 10.4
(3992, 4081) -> 10.2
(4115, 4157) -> 10.2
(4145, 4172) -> 10.1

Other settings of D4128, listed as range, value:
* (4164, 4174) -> 9.76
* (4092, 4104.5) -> 9.93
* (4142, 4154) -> 10.1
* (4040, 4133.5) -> 10.3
